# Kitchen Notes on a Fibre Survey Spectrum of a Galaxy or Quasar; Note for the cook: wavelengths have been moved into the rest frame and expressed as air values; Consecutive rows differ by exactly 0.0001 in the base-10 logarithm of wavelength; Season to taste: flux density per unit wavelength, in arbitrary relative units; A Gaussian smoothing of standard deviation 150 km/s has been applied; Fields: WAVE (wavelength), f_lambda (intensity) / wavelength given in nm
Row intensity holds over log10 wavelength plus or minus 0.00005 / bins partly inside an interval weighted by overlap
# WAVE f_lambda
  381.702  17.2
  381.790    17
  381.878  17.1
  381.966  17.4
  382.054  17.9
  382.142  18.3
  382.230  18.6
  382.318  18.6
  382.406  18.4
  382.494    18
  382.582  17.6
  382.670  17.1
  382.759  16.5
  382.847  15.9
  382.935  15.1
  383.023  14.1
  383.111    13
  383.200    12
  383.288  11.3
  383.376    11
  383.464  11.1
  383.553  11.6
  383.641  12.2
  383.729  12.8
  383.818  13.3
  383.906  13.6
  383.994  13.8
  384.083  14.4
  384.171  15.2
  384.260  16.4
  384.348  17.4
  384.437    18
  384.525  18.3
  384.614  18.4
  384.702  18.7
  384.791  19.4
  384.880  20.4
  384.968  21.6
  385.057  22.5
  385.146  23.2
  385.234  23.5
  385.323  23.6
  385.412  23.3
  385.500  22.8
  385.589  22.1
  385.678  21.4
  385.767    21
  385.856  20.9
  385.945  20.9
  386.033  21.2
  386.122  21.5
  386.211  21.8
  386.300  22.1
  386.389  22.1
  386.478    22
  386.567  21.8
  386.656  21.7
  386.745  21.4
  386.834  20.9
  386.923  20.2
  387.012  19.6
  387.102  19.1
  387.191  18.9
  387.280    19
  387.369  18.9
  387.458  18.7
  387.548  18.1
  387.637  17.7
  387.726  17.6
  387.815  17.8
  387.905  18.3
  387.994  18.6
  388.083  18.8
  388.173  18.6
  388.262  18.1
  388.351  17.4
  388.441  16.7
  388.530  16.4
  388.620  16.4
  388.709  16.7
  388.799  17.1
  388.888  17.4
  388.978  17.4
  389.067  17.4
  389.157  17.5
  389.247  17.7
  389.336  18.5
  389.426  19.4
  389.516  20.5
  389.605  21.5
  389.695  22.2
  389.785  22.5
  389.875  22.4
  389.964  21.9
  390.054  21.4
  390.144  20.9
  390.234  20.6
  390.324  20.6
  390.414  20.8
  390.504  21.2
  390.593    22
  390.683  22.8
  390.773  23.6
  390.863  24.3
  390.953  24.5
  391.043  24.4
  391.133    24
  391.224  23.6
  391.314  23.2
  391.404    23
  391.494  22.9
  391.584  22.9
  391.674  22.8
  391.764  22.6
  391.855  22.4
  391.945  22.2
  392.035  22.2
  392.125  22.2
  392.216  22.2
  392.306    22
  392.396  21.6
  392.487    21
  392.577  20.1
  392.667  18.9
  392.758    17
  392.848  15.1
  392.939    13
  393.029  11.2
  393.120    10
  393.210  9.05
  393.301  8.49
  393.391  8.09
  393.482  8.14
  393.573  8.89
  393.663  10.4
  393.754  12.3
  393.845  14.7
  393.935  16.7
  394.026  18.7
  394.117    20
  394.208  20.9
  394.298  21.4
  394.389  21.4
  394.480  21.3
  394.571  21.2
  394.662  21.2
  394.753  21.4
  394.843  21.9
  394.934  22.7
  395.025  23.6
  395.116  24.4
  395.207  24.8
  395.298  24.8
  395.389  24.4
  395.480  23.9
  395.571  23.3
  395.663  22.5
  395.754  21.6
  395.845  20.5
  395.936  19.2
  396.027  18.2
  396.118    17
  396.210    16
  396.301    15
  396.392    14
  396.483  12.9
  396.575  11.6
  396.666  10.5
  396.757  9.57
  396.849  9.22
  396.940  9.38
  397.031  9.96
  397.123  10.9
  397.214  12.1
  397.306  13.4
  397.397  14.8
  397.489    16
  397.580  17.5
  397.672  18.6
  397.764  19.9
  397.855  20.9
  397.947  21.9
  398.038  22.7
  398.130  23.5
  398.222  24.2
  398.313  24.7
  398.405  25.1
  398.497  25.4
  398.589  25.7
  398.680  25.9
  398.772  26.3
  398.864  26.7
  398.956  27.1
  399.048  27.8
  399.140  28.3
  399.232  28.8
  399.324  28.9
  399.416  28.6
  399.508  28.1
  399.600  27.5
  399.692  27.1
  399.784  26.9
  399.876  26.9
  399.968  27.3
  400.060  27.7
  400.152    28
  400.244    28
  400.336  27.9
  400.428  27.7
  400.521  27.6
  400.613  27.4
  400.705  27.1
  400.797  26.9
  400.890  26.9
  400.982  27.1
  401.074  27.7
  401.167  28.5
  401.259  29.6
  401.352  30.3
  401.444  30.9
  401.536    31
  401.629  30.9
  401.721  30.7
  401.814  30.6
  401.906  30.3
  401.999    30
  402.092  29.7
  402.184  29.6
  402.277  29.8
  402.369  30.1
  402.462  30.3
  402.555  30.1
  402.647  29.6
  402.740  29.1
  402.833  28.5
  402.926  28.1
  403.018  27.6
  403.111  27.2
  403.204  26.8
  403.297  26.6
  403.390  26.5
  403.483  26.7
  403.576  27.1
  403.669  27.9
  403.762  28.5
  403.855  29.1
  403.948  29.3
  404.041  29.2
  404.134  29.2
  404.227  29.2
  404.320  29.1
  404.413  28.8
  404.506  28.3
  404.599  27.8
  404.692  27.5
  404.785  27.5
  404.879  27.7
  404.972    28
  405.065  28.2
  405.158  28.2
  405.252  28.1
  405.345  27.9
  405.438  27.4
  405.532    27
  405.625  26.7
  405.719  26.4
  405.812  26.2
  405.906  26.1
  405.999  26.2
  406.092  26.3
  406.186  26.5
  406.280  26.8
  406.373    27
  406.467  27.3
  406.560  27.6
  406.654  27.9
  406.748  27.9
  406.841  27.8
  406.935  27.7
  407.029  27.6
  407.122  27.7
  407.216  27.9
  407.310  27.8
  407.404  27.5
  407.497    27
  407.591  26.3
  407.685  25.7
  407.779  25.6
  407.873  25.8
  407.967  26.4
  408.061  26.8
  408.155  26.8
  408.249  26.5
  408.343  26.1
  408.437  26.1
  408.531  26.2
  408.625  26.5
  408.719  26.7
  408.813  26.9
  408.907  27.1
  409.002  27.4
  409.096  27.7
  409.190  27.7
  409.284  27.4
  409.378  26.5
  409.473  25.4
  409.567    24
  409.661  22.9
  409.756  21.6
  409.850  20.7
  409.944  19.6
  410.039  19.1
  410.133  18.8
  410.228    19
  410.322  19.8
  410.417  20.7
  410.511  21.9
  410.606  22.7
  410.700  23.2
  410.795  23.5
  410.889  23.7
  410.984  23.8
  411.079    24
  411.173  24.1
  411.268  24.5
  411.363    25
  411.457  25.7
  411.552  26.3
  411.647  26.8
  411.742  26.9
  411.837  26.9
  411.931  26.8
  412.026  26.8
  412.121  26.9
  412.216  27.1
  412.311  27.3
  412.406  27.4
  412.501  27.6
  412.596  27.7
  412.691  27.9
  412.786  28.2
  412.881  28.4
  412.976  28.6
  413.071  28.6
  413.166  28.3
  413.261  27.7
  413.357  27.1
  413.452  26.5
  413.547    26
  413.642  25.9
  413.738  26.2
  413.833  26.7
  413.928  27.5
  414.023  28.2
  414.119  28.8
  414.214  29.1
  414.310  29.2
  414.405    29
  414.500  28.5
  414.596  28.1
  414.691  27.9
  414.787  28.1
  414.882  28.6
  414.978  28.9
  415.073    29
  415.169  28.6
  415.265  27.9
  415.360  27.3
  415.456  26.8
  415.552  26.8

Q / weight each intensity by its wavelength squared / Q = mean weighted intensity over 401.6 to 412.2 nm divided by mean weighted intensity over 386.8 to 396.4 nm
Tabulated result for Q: 1.48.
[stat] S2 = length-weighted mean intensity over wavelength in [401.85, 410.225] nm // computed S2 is 27.1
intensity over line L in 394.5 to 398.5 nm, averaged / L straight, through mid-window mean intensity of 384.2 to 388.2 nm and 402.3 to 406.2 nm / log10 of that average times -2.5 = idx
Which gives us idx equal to 0.30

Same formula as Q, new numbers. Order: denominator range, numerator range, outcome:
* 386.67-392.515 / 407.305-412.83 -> 1.37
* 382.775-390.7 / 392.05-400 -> 1.10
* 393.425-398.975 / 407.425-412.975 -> 1.44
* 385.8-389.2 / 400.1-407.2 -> 1.60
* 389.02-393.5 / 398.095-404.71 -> 1.49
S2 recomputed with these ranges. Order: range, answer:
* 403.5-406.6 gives 27.7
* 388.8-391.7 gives 21.4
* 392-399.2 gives 18.6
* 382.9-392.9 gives 19.5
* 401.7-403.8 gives 28.7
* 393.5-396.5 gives 19.4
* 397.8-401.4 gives 26.8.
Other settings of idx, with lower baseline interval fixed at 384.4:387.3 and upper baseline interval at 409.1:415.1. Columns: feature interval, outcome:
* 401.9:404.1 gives -0.18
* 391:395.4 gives 0.17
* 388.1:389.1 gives 0.24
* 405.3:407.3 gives -0.10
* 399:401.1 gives -0.17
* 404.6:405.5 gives -0.14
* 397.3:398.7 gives 0.09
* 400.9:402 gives -0.24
